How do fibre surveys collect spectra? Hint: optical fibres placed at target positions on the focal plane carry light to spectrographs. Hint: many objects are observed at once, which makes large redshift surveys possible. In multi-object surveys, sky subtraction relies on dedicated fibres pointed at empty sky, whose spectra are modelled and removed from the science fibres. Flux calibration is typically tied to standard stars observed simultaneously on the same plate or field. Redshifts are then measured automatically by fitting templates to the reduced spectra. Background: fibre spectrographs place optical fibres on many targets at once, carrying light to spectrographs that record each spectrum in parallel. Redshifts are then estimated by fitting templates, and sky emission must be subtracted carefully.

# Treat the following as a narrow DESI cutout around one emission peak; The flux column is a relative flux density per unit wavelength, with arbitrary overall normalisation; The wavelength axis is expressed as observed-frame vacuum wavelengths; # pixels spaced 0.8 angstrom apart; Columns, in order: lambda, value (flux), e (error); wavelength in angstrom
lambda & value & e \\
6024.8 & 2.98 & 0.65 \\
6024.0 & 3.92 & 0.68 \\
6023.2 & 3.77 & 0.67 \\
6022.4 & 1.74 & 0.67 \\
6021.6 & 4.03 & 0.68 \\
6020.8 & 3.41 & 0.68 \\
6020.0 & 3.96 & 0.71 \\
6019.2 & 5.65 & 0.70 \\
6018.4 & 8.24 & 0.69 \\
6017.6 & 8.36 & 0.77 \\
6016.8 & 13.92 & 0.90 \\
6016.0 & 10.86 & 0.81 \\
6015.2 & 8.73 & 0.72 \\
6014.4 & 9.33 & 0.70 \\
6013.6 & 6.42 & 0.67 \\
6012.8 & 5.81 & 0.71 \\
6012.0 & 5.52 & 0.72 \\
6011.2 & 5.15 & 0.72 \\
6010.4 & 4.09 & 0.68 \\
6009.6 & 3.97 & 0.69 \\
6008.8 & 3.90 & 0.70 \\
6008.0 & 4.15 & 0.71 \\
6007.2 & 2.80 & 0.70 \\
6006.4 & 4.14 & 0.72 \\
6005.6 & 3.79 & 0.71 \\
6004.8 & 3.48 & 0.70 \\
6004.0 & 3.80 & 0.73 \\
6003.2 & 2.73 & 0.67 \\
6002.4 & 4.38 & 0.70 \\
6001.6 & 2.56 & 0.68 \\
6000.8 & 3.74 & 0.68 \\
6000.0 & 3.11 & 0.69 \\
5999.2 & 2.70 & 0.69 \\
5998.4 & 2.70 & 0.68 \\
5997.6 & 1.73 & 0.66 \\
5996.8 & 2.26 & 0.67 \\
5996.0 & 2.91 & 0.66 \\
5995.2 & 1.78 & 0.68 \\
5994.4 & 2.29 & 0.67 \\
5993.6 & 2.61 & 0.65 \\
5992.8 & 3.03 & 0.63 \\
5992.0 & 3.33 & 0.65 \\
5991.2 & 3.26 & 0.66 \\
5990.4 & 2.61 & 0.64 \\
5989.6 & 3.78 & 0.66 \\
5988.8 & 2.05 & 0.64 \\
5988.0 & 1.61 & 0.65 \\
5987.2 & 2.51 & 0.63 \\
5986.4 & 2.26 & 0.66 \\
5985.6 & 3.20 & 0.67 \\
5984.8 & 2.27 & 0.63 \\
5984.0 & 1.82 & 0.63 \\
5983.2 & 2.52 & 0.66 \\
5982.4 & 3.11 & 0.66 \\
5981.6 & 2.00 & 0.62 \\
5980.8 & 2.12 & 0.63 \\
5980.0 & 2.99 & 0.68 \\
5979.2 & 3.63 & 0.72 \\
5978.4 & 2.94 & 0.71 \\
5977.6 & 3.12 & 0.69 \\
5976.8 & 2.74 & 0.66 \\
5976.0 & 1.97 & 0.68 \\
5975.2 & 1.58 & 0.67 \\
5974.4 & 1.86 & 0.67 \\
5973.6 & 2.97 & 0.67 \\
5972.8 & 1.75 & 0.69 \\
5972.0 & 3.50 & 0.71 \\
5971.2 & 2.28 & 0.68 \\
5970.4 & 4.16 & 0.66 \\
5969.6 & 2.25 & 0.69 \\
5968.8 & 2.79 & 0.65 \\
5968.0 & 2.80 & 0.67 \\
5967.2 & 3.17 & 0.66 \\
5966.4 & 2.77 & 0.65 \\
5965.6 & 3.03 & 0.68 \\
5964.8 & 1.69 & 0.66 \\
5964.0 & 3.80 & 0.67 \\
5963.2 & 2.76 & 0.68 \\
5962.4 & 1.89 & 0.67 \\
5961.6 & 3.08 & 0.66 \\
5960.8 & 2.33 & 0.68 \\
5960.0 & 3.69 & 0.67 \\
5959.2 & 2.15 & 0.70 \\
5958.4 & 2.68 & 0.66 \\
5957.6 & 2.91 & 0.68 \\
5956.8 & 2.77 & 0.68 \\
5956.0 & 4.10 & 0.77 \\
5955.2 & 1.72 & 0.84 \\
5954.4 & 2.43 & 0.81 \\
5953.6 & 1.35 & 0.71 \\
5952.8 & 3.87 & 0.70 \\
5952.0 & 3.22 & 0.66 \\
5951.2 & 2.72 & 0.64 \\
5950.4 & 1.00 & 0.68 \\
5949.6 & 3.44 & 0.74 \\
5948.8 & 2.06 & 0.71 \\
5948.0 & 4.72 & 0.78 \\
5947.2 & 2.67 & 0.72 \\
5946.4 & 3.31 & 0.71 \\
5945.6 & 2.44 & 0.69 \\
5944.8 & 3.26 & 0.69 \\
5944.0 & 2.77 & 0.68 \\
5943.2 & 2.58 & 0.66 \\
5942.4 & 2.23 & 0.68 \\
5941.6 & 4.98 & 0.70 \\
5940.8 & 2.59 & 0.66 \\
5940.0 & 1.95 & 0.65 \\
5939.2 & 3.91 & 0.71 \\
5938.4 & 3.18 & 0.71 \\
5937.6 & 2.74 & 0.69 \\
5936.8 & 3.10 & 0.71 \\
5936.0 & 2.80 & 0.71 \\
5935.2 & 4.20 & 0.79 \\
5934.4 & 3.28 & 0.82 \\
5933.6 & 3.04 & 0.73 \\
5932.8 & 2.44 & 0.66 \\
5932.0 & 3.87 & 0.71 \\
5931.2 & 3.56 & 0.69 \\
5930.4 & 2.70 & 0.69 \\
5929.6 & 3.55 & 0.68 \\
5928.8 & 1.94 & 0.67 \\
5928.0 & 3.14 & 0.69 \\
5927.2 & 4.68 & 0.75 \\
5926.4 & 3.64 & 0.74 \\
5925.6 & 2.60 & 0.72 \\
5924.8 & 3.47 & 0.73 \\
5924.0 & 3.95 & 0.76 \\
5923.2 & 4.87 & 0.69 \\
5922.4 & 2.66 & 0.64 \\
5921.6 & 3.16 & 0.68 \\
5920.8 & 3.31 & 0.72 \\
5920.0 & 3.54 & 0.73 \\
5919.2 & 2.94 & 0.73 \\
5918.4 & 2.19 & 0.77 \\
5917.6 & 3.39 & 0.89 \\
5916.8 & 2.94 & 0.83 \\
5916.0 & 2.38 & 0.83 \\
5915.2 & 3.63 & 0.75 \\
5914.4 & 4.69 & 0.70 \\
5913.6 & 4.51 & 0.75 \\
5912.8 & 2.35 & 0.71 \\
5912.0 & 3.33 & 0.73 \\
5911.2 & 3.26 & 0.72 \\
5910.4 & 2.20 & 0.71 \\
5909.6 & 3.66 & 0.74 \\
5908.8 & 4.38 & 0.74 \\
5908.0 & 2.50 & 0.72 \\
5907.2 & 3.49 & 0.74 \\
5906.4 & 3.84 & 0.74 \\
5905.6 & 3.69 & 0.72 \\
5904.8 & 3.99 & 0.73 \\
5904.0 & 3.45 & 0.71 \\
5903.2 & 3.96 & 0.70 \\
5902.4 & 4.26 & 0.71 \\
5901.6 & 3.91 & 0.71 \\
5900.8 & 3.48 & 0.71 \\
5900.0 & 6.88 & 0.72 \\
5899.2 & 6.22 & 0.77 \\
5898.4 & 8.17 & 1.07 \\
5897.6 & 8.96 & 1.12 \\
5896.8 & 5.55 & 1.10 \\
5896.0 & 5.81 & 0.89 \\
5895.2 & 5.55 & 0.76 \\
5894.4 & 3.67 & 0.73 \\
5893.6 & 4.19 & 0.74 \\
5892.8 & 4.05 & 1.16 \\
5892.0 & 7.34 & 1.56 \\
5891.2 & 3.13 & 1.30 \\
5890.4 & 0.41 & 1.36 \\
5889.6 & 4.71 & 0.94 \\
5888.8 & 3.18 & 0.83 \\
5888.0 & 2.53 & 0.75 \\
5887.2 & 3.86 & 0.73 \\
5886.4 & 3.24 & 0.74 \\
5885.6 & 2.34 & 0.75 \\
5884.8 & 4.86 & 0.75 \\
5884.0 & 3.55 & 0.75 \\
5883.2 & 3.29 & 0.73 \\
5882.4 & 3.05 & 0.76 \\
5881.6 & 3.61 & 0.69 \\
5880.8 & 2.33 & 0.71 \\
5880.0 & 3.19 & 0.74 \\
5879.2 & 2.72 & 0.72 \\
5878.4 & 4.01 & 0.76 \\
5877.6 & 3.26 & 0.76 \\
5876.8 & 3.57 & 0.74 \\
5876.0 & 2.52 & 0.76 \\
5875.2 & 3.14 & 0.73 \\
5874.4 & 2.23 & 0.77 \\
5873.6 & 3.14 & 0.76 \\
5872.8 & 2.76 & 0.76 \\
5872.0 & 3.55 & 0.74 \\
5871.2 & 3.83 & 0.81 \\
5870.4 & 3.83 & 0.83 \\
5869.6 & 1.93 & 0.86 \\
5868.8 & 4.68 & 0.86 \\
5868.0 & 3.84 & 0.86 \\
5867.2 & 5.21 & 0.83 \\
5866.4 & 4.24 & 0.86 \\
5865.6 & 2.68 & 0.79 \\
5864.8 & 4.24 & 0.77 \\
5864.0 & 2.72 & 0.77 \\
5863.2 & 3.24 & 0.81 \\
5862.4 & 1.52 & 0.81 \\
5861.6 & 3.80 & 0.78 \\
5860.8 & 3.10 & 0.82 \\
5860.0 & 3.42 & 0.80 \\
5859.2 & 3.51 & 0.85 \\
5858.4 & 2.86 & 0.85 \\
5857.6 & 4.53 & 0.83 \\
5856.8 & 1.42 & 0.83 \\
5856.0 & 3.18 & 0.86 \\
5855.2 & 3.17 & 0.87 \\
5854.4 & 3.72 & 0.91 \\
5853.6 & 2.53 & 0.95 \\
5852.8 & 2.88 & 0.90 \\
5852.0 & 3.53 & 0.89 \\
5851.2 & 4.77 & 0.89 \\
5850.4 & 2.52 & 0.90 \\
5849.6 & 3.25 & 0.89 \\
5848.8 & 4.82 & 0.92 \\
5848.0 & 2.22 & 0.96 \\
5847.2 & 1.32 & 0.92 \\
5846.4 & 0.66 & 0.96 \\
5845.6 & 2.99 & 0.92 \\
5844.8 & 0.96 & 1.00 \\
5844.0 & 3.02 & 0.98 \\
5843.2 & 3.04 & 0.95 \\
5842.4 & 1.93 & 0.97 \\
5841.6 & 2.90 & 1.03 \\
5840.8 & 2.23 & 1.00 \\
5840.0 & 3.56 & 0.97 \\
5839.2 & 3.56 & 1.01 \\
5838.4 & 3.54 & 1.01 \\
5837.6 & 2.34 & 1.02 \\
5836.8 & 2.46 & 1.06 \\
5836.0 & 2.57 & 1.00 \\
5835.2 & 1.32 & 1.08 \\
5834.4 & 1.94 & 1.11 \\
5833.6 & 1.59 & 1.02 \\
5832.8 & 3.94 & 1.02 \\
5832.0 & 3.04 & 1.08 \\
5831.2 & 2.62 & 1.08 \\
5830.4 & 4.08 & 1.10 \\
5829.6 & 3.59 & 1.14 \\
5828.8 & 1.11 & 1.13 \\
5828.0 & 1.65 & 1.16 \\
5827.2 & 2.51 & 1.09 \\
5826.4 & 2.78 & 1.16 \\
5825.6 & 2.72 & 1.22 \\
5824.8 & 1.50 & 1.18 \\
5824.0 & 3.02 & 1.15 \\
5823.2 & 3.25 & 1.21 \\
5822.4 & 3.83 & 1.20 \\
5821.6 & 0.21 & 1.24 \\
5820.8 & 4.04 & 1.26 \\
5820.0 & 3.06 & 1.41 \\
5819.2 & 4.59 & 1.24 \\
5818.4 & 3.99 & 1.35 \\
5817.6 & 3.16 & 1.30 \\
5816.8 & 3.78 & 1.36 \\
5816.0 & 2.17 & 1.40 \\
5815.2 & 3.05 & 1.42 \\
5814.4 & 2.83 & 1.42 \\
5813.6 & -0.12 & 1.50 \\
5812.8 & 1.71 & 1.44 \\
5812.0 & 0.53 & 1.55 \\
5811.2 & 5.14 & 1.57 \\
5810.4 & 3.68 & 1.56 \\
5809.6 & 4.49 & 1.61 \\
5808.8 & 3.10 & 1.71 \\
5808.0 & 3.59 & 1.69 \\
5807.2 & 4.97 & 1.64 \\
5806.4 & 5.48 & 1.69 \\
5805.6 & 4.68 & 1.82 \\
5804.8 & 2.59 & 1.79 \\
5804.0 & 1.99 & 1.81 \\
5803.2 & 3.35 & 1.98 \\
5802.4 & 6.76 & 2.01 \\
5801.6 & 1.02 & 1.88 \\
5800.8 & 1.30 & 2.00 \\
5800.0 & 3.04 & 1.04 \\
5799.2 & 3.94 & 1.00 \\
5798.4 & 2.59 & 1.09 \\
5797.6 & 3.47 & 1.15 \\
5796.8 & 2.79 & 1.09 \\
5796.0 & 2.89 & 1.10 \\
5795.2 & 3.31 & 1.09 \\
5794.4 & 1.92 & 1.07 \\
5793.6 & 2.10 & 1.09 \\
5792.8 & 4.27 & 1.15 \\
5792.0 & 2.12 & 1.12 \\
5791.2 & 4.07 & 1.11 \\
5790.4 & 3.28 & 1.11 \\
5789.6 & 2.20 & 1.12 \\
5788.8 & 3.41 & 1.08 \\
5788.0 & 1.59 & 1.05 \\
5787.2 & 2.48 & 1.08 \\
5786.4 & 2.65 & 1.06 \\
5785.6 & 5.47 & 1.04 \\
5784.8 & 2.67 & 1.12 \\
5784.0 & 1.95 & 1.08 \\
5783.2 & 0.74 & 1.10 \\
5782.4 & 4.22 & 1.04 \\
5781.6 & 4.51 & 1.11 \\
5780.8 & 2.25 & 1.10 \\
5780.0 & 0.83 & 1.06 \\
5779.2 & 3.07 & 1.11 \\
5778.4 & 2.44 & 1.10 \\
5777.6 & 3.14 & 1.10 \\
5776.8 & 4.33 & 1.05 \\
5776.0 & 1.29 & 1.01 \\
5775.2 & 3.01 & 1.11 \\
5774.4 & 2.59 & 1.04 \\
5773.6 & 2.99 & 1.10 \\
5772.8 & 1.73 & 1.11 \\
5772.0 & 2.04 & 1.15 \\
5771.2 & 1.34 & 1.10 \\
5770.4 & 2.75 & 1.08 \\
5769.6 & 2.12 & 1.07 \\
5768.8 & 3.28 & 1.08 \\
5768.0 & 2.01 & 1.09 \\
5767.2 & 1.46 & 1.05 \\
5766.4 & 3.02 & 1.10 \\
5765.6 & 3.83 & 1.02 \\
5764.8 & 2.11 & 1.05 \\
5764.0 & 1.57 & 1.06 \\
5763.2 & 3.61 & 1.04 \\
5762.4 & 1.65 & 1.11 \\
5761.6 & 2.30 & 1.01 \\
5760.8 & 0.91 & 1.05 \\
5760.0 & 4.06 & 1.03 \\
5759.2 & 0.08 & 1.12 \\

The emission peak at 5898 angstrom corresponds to H-beta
